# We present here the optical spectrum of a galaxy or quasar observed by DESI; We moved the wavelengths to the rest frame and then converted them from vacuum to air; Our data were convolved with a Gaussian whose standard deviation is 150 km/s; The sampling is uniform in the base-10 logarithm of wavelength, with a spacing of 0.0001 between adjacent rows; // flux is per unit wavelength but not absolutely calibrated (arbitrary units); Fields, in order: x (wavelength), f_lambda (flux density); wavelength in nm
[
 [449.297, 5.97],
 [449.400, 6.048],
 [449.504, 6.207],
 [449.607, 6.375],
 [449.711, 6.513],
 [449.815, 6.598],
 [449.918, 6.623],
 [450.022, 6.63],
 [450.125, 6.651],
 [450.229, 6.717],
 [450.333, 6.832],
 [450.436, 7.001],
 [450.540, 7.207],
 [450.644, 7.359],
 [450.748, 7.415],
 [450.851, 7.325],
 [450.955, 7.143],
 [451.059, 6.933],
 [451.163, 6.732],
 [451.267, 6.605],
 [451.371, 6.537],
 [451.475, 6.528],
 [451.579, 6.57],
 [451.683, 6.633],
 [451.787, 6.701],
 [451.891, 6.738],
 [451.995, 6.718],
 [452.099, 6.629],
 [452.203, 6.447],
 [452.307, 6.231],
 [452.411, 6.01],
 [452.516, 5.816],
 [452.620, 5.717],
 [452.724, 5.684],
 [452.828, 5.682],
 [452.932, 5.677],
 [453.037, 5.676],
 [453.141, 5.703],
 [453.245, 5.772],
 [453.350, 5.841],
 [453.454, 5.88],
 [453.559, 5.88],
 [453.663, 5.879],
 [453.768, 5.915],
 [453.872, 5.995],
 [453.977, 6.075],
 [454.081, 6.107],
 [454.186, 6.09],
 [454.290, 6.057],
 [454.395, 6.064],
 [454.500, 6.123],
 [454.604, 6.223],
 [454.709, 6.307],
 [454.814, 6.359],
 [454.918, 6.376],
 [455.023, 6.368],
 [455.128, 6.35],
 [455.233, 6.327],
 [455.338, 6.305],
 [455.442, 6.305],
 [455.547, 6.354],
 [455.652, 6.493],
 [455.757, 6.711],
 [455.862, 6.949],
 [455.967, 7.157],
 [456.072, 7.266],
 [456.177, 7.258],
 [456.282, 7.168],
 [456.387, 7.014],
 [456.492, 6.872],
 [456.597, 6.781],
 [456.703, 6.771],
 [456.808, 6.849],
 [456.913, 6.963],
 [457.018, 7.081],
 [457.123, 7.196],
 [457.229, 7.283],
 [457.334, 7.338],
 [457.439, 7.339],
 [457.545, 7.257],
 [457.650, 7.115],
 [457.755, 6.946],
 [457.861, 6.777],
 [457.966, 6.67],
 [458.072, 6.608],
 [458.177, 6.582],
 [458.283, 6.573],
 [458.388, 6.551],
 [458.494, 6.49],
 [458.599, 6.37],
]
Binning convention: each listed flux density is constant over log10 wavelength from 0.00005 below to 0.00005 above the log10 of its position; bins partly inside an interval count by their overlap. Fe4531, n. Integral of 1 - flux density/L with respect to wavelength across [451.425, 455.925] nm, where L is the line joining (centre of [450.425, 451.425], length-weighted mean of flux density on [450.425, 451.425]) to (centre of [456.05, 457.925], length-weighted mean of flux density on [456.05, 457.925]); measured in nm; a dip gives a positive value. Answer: 0.54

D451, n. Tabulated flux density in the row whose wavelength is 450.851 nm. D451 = 7.325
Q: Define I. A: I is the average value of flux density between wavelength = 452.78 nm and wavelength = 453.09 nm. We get 5.68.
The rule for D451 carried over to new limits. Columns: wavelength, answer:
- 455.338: 6.305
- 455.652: 6.493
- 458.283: 6.573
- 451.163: 6.732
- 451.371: 6.537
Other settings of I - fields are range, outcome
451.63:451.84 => 6.67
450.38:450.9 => 7.27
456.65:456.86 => 6.8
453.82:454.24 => 6.07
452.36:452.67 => 5.84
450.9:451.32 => 6.85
